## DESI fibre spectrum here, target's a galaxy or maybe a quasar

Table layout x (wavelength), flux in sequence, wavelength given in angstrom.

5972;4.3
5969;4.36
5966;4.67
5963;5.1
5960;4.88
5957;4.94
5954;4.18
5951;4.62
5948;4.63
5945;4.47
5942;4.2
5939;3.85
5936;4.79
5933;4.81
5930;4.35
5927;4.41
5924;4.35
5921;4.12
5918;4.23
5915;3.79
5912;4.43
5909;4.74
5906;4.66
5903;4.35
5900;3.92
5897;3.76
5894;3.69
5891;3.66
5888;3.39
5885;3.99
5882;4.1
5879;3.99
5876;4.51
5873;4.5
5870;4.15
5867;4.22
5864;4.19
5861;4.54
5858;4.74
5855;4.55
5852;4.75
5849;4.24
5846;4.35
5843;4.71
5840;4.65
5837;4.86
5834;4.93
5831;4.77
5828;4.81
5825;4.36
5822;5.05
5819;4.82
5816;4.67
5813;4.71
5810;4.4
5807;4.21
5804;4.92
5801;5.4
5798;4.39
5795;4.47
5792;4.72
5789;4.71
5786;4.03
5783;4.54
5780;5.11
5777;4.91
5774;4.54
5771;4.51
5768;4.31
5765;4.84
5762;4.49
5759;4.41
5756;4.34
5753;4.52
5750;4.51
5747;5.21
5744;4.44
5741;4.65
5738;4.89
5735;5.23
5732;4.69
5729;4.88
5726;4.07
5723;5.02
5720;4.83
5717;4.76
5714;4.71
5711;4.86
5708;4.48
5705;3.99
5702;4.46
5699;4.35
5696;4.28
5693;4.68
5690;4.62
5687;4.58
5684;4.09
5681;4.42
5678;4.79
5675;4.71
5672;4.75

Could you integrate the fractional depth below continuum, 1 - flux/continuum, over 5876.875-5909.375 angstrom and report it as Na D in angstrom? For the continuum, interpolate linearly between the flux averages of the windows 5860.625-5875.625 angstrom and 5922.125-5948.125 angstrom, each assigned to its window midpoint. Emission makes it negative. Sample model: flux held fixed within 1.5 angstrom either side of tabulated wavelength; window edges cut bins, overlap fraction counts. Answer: 2.6 angstrom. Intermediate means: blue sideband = 4.32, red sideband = 4.41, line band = 4.01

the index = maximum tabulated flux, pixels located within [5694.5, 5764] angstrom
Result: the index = 5.23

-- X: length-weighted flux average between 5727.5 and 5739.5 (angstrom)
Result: 4.92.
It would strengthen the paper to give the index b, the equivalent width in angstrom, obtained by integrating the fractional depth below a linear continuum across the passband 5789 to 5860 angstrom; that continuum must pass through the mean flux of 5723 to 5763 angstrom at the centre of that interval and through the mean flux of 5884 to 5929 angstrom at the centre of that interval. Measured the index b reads -4.74 angstrom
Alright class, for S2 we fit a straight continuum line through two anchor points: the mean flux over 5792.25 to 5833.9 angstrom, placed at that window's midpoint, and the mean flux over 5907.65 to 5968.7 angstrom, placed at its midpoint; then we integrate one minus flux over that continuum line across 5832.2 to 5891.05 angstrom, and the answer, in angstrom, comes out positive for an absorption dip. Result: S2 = 3.1 angstrom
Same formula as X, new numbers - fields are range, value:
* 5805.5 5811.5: 4.3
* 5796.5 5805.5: 4.9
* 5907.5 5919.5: 4.3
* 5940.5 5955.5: 4.42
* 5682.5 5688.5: 4.33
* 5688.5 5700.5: 4.48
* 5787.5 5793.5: 4.71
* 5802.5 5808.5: 4.57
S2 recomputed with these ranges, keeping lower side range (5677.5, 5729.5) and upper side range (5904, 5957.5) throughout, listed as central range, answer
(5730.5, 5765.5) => -1.3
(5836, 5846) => -0.5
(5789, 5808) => -0.9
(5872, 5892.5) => 2.0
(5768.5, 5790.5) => -0.6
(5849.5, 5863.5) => -0.4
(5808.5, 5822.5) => -0.7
